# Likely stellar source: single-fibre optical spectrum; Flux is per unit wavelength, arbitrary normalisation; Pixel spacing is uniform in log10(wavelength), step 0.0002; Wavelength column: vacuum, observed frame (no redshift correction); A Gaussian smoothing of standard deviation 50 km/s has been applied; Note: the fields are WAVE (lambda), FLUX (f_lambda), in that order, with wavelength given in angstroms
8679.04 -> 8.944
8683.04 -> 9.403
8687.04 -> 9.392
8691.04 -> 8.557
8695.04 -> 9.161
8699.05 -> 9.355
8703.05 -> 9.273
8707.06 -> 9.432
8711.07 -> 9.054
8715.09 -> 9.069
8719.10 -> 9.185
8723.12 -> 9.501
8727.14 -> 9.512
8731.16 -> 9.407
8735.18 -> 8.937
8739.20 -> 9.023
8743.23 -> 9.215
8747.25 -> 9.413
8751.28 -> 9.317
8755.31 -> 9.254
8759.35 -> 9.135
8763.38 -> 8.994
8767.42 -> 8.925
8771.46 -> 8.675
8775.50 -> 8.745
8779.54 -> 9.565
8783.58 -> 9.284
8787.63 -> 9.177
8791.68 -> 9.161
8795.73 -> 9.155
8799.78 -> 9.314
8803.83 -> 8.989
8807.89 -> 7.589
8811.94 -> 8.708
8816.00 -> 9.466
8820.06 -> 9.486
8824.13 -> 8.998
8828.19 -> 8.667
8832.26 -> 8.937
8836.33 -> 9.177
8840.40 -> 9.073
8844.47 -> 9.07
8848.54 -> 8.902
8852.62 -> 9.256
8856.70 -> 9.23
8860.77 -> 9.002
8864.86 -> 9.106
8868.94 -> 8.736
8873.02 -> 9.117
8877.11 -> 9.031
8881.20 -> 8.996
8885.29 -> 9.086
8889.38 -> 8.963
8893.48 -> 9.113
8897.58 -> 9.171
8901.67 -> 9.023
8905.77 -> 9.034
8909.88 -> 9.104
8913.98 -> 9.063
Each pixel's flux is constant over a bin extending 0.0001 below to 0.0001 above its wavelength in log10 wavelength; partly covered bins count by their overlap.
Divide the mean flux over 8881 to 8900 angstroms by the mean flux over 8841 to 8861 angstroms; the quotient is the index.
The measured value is 1.0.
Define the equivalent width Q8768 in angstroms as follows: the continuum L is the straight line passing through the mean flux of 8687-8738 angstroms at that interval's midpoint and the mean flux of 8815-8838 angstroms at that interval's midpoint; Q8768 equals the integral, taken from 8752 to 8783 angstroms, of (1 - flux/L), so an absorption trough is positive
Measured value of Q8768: 0.3 angstroms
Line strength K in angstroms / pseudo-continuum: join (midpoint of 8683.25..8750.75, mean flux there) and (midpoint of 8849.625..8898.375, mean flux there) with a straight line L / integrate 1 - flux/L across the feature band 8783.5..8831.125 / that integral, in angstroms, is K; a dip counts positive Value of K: 0.8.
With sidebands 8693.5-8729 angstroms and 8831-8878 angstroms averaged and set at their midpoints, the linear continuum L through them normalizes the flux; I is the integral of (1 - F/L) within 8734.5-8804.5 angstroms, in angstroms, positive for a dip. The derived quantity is 0.4 angstroms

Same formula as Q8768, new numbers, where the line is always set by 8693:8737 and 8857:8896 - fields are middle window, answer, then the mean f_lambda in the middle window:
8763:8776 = 0.5 angstroms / 8.82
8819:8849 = 0.2 angstroms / 9.03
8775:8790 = -0.1 angstroms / 9.24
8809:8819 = 0.1 angstroms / 8.99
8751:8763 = 0.0 angstroms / 9.19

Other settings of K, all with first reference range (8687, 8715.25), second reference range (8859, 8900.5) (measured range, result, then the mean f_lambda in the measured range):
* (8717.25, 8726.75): -0.2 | 9.37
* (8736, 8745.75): 0.0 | 9.12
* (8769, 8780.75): 0.2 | 8.95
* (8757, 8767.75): 0.1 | 9.03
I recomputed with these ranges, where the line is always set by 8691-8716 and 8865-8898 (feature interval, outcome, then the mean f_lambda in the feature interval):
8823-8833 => 0.2 angstroms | 8.85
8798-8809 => 0.5 angstroms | 8.7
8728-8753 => -0.2 angstroms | 9.23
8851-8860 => -0.2 angstroms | 9.22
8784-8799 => -0.1 angstroms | 9.19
